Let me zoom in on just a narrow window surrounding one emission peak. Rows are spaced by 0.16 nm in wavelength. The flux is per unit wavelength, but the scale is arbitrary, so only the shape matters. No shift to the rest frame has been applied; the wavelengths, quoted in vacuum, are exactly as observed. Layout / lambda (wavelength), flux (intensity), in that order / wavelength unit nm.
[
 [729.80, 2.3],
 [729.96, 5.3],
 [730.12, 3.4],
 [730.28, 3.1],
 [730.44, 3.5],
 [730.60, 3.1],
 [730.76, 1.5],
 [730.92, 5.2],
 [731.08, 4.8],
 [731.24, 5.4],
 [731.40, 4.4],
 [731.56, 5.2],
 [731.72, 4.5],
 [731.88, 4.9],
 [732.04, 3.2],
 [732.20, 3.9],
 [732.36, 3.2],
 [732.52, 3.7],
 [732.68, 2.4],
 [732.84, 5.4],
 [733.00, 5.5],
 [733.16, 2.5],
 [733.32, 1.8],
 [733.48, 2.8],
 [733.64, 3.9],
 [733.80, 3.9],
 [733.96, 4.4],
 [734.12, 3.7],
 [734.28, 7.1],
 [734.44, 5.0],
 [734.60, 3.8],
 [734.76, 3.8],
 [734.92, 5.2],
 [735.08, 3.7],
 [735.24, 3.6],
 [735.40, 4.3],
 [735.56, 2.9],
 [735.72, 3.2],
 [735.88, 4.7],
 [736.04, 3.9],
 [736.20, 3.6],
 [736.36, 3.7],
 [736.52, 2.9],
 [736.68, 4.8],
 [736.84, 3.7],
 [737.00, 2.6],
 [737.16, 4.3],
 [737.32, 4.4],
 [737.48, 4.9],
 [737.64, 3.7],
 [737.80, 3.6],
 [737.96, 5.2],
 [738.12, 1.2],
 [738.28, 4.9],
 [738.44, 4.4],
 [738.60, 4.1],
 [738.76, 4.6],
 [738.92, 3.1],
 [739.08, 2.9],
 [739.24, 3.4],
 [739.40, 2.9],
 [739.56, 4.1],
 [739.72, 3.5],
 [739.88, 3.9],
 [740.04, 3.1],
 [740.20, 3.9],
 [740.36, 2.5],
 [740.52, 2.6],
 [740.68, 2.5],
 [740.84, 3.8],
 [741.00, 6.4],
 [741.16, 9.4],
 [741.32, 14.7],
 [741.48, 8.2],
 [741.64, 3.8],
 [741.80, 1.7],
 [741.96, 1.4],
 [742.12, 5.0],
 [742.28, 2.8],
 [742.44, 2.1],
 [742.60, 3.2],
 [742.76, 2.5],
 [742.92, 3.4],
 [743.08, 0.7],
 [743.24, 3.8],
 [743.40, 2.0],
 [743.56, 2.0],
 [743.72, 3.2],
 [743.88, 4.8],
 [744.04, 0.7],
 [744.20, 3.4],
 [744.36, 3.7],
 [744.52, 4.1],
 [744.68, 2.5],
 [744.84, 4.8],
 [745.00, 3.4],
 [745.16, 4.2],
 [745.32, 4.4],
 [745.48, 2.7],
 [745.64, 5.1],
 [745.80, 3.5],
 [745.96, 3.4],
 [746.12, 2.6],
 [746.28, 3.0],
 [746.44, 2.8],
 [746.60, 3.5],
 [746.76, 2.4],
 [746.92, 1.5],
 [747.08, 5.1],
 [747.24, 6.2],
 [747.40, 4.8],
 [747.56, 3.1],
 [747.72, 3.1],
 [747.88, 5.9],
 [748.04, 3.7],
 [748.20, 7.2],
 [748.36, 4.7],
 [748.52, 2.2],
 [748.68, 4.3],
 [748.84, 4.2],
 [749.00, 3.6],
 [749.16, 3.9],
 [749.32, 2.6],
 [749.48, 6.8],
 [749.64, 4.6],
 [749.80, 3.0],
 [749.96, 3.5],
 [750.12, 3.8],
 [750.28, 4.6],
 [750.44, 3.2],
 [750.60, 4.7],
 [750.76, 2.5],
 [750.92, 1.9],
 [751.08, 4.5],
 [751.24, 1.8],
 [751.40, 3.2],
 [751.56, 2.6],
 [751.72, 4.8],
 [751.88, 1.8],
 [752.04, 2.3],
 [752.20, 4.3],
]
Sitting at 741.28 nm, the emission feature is Hbeta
